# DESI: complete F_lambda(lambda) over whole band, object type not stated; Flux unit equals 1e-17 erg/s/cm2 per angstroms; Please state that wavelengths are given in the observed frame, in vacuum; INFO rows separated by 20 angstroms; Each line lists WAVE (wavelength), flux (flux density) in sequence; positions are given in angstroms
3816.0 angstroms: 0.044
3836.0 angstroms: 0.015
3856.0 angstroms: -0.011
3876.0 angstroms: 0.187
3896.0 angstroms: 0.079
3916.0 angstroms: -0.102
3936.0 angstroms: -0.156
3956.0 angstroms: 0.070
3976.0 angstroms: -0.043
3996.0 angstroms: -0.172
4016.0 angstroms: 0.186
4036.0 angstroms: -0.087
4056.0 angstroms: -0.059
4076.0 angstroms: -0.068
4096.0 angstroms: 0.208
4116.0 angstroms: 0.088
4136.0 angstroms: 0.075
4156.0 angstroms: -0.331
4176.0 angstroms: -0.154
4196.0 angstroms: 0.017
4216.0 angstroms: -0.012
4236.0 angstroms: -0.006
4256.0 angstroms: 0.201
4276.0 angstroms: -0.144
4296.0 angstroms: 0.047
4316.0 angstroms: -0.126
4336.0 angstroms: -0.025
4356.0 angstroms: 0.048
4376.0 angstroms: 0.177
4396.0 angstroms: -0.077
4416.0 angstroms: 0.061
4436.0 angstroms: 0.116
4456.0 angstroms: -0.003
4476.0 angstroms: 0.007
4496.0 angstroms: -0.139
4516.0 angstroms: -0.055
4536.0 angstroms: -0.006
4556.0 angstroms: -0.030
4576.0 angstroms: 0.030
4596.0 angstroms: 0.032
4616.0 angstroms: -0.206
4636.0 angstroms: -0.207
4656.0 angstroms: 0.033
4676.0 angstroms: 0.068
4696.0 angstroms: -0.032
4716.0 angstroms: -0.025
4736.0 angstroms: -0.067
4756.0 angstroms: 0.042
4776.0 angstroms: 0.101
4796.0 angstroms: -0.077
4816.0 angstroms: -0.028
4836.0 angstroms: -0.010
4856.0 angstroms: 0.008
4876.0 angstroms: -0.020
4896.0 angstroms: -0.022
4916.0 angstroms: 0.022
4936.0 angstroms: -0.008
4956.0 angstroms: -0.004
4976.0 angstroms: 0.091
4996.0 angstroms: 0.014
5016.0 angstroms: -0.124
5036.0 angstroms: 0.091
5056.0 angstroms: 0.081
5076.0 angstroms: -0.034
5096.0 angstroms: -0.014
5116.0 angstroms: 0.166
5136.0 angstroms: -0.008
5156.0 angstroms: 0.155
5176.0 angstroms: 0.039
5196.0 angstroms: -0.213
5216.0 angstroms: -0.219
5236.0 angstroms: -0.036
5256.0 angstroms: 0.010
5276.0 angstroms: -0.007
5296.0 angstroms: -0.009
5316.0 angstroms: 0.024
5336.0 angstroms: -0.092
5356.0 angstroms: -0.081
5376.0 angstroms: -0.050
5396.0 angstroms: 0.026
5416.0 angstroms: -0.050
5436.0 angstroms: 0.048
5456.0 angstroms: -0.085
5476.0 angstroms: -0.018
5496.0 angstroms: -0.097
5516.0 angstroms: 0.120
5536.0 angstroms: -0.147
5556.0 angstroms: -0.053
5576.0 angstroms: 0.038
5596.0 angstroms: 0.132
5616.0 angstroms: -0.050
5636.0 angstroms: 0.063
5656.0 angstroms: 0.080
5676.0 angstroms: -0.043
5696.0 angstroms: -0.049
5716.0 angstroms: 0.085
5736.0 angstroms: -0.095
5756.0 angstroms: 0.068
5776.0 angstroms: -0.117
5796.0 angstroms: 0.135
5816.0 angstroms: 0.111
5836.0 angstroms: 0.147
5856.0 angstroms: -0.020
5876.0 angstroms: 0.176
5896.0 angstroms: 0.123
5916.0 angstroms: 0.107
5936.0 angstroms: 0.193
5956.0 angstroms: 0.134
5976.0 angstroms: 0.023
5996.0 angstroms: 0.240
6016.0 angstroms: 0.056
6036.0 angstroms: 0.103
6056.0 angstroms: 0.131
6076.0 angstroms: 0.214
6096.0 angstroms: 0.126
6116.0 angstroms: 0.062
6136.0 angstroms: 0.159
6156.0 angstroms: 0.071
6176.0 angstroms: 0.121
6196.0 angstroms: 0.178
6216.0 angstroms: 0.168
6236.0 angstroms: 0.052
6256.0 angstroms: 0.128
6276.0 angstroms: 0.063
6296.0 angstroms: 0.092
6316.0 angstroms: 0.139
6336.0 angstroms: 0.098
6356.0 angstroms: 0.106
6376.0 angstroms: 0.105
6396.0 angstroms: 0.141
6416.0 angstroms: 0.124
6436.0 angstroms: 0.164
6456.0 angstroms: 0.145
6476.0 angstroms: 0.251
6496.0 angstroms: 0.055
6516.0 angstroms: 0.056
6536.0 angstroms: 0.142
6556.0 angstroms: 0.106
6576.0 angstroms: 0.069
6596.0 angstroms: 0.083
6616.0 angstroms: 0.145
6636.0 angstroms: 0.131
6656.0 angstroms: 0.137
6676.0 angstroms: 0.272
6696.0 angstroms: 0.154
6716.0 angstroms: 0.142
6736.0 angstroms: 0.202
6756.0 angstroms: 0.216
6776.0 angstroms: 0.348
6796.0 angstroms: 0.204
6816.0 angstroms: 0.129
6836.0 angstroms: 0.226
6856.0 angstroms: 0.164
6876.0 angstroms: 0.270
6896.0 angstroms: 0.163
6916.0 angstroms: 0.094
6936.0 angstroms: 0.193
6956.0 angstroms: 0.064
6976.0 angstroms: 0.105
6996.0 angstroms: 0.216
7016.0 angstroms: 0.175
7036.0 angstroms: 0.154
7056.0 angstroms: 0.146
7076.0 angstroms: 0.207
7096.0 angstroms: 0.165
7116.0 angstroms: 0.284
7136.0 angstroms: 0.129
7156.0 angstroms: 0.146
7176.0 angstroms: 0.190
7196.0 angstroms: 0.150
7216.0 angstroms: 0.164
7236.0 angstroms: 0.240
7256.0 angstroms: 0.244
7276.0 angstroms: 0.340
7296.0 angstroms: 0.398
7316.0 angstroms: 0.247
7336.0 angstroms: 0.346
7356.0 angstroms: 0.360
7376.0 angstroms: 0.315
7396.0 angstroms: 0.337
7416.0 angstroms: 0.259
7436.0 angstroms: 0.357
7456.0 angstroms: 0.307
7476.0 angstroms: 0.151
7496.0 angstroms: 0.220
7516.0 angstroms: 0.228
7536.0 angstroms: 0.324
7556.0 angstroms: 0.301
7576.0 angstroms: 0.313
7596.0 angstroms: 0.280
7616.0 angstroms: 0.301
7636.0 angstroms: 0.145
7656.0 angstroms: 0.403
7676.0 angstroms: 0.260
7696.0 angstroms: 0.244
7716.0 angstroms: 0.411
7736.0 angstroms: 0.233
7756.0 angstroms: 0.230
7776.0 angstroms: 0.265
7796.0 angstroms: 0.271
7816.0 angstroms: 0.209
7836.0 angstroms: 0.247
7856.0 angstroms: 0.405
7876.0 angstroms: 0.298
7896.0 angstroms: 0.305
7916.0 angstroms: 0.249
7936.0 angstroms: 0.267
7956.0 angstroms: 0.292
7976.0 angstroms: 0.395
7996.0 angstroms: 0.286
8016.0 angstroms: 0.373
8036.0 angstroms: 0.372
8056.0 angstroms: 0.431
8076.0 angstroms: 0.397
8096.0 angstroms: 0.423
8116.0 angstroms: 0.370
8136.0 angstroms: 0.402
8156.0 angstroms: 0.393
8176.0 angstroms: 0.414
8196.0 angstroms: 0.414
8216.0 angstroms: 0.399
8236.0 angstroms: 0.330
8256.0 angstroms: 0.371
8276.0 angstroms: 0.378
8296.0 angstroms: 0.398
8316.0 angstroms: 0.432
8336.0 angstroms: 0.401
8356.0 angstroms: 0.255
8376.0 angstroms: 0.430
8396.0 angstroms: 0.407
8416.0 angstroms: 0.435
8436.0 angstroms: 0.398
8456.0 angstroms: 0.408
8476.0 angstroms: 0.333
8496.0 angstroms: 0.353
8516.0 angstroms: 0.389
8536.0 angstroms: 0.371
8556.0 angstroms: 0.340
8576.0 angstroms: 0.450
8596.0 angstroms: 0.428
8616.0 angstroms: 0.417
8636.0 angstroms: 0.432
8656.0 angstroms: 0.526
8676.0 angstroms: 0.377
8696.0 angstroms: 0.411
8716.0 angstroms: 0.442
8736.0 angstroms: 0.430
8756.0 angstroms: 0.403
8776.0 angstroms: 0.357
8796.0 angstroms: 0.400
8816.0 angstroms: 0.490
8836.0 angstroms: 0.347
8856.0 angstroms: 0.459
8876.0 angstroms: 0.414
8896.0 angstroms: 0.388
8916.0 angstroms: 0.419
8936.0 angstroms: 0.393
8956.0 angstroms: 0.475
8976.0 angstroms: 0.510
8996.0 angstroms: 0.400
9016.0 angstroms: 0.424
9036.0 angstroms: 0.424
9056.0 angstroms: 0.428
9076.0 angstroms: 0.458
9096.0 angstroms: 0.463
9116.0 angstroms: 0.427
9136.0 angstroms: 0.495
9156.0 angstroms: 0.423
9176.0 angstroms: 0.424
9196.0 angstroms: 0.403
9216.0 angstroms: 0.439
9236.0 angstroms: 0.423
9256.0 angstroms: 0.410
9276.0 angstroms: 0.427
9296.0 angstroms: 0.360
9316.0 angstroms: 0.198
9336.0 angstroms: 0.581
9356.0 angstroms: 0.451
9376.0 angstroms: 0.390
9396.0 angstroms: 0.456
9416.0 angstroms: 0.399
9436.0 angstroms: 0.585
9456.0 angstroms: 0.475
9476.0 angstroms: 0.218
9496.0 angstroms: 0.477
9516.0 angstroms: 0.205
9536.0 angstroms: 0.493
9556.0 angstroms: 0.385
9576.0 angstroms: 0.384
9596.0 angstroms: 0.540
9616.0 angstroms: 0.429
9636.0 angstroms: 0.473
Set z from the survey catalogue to 0.817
